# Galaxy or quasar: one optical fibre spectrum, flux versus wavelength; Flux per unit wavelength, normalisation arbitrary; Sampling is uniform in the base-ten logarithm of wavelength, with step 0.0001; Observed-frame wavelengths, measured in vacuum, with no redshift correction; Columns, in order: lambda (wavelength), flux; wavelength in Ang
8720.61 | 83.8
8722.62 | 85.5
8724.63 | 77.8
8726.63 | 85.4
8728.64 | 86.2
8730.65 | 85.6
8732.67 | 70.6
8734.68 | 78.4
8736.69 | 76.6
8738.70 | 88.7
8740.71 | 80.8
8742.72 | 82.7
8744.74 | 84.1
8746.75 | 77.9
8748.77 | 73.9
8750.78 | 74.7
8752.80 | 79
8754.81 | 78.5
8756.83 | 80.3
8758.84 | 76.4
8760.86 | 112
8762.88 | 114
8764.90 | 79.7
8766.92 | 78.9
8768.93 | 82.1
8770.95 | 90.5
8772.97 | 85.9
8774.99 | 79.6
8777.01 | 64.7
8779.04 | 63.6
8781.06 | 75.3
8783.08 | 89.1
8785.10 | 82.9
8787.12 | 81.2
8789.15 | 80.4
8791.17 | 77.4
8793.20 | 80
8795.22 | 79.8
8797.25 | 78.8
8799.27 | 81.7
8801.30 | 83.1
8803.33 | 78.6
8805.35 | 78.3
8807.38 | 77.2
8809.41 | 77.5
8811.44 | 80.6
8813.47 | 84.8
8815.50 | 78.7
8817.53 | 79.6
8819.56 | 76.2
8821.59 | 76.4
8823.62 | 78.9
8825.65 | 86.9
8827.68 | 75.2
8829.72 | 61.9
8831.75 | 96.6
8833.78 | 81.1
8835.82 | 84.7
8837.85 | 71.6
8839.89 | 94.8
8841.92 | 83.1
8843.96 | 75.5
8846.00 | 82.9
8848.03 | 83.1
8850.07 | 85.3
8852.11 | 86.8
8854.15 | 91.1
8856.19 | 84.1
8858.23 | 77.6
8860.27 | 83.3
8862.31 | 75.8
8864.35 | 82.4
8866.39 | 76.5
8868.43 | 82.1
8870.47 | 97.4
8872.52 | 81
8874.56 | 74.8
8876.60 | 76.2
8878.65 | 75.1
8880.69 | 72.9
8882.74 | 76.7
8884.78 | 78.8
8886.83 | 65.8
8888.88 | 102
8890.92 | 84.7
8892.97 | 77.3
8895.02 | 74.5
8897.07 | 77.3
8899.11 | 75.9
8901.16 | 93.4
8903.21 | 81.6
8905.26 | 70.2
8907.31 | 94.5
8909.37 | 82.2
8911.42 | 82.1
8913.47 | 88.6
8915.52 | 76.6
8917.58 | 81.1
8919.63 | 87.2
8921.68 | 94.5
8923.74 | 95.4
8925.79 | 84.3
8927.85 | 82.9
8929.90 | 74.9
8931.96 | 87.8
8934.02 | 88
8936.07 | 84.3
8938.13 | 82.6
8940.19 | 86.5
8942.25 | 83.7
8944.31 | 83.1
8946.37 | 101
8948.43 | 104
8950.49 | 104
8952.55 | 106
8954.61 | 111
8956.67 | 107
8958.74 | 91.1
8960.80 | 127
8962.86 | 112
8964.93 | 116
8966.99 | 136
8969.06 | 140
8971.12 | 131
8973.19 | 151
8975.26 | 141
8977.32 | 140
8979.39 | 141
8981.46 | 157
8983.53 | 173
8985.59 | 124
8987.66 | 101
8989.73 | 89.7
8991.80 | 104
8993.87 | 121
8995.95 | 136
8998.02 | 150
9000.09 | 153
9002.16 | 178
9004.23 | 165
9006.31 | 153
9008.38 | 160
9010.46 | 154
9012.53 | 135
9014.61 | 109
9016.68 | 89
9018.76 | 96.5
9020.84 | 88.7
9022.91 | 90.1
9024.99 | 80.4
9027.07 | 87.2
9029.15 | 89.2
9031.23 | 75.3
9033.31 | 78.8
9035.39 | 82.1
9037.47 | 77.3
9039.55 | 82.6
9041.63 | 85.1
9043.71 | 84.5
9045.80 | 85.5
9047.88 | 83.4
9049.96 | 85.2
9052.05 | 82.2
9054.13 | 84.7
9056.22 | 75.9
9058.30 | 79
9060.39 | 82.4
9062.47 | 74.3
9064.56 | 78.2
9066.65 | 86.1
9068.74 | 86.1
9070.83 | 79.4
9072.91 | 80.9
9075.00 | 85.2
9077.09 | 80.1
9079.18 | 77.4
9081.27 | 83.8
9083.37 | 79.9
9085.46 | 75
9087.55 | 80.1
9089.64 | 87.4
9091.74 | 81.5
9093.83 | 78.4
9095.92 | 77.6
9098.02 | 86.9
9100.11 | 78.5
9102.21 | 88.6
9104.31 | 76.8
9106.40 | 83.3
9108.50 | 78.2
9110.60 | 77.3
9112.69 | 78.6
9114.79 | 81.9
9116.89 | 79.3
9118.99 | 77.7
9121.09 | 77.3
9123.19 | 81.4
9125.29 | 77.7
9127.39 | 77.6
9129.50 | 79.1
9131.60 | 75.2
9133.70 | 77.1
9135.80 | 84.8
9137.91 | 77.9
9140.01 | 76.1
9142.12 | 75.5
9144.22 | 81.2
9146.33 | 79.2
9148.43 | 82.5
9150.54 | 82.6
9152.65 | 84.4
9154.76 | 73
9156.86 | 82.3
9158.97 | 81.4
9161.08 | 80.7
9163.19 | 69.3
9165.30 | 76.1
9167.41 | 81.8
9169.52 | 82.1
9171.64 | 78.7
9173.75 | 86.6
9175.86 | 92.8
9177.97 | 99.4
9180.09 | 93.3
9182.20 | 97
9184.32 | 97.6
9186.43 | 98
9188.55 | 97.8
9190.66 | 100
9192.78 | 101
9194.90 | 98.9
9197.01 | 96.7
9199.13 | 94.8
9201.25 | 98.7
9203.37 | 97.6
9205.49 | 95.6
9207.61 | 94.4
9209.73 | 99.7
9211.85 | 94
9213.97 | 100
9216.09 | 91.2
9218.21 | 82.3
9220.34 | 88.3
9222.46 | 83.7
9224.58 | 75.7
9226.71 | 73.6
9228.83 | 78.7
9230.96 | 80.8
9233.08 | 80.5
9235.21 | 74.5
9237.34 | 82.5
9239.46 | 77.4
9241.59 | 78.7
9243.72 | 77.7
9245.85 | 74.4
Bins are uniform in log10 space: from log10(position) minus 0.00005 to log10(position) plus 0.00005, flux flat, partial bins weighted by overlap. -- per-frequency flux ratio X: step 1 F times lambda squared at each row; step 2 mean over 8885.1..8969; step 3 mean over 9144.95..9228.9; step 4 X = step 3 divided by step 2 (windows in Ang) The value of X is 1.0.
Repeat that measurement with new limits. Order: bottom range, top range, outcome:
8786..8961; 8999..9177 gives 1.10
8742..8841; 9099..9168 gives 1.06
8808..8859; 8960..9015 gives 1.75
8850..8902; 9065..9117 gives 1.05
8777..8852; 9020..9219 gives 1.13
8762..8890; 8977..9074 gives 1.36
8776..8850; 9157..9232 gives 1.22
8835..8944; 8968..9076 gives 1.35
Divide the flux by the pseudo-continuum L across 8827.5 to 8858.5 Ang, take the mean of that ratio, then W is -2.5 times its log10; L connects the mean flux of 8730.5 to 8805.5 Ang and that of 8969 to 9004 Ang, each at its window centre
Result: 0.22 mag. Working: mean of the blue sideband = 81.2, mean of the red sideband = 138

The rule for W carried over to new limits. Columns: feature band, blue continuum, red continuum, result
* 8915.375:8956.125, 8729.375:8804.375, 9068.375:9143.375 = -0.12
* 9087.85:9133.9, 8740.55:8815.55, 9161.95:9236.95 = 0.10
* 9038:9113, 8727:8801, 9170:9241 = 0.08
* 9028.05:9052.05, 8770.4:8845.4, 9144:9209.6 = 0.04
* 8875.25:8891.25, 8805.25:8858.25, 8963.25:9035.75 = 0.20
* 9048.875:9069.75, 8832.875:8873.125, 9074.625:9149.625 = -0.01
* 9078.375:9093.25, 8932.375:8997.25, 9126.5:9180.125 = 0.16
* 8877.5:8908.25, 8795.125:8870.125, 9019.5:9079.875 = 0.02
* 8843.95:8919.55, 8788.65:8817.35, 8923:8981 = 0.16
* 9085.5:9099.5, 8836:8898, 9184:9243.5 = 0.07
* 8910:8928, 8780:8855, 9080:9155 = -0.07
